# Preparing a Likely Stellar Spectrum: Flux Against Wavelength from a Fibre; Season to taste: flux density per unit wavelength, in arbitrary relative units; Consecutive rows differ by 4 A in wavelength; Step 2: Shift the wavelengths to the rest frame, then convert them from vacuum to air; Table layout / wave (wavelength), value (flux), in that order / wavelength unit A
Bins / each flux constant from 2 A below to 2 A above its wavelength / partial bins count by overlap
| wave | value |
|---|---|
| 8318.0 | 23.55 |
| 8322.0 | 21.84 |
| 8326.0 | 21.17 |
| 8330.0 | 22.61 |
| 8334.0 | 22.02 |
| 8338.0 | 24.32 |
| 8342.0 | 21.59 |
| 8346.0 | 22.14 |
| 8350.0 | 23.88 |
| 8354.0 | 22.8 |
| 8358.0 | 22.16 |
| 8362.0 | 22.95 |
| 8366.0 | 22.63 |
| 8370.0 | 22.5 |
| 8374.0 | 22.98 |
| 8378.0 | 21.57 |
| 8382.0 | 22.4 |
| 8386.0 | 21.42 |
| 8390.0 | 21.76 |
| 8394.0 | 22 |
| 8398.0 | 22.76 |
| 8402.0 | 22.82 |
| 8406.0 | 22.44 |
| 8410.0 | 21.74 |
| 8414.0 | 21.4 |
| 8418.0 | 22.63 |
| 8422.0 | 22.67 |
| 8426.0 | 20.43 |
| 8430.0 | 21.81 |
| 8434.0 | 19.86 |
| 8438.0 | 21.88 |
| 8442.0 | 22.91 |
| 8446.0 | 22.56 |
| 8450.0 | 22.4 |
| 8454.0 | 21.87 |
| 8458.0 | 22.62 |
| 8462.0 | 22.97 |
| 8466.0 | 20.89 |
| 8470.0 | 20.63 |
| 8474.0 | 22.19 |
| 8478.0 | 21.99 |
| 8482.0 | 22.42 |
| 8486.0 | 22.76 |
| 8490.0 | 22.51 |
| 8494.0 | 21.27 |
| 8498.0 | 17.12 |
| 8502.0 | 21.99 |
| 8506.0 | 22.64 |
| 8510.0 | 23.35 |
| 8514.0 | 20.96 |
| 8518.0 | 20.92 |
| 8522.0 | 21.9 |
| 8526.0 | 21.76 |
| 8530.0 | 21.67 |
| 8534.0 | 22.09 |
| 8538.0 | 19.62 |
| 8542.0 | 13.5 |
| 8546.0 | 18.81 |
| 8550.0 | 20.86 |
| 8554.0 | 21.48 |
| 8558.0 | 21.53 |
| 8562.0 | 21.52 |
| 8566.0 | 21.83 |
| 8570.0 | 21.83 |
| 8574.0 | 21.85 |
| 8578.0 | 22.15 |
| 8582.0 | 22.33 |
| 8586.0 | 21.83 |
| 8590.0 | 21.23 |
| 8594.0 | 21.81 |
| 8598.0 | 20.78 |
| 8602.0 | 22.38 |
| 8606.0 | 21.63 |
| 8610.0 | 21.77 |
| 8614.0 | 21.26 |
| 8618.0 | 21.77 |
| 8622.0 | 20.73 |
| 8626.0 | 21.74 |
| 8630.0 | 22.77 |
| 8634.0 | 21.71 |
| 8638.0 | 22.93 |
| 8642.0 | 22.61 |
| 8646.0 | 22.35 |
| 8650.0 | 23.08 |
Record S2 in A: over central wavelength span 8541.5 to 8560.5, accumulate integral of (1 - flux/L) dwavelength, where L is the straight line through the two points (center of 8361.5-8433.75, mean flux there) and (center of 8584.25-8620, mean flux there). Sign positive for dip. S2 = 1.7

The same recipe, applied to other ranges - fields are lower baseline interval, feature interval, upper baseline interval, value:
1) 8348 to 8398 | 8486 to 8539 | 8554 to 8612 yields 1.2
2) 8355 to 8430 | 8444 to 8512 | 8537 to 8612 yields -0.8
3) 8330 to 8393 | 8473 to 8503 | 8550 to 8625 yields 0.7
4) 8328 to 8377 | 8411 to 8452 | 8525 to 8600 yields 0.3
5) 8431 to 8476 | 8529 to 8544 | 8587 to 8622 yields 1.8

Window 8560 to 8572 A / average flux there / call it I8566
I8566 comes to 21.7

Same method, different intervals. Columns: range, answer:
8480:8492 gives 22.6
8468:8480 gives 21.6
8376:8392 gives 21.8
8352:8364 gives 22.6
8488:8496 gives 21.9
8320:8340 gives 22.4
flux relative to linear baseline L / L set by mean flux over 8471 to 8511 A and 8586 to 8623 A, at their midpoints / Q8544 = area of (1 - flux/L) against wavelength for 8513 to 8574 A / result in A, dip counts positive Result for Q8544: 2.6 A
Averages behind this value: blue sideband 21.8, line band 20.7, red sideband 21.5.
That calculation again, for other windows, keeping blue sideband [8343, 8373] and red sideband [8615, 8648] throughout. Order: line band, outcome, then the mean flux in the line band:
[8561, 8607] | 0.8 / 21.8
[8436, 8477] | 0.7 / 22.1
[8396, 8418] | 0.3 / 22.3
